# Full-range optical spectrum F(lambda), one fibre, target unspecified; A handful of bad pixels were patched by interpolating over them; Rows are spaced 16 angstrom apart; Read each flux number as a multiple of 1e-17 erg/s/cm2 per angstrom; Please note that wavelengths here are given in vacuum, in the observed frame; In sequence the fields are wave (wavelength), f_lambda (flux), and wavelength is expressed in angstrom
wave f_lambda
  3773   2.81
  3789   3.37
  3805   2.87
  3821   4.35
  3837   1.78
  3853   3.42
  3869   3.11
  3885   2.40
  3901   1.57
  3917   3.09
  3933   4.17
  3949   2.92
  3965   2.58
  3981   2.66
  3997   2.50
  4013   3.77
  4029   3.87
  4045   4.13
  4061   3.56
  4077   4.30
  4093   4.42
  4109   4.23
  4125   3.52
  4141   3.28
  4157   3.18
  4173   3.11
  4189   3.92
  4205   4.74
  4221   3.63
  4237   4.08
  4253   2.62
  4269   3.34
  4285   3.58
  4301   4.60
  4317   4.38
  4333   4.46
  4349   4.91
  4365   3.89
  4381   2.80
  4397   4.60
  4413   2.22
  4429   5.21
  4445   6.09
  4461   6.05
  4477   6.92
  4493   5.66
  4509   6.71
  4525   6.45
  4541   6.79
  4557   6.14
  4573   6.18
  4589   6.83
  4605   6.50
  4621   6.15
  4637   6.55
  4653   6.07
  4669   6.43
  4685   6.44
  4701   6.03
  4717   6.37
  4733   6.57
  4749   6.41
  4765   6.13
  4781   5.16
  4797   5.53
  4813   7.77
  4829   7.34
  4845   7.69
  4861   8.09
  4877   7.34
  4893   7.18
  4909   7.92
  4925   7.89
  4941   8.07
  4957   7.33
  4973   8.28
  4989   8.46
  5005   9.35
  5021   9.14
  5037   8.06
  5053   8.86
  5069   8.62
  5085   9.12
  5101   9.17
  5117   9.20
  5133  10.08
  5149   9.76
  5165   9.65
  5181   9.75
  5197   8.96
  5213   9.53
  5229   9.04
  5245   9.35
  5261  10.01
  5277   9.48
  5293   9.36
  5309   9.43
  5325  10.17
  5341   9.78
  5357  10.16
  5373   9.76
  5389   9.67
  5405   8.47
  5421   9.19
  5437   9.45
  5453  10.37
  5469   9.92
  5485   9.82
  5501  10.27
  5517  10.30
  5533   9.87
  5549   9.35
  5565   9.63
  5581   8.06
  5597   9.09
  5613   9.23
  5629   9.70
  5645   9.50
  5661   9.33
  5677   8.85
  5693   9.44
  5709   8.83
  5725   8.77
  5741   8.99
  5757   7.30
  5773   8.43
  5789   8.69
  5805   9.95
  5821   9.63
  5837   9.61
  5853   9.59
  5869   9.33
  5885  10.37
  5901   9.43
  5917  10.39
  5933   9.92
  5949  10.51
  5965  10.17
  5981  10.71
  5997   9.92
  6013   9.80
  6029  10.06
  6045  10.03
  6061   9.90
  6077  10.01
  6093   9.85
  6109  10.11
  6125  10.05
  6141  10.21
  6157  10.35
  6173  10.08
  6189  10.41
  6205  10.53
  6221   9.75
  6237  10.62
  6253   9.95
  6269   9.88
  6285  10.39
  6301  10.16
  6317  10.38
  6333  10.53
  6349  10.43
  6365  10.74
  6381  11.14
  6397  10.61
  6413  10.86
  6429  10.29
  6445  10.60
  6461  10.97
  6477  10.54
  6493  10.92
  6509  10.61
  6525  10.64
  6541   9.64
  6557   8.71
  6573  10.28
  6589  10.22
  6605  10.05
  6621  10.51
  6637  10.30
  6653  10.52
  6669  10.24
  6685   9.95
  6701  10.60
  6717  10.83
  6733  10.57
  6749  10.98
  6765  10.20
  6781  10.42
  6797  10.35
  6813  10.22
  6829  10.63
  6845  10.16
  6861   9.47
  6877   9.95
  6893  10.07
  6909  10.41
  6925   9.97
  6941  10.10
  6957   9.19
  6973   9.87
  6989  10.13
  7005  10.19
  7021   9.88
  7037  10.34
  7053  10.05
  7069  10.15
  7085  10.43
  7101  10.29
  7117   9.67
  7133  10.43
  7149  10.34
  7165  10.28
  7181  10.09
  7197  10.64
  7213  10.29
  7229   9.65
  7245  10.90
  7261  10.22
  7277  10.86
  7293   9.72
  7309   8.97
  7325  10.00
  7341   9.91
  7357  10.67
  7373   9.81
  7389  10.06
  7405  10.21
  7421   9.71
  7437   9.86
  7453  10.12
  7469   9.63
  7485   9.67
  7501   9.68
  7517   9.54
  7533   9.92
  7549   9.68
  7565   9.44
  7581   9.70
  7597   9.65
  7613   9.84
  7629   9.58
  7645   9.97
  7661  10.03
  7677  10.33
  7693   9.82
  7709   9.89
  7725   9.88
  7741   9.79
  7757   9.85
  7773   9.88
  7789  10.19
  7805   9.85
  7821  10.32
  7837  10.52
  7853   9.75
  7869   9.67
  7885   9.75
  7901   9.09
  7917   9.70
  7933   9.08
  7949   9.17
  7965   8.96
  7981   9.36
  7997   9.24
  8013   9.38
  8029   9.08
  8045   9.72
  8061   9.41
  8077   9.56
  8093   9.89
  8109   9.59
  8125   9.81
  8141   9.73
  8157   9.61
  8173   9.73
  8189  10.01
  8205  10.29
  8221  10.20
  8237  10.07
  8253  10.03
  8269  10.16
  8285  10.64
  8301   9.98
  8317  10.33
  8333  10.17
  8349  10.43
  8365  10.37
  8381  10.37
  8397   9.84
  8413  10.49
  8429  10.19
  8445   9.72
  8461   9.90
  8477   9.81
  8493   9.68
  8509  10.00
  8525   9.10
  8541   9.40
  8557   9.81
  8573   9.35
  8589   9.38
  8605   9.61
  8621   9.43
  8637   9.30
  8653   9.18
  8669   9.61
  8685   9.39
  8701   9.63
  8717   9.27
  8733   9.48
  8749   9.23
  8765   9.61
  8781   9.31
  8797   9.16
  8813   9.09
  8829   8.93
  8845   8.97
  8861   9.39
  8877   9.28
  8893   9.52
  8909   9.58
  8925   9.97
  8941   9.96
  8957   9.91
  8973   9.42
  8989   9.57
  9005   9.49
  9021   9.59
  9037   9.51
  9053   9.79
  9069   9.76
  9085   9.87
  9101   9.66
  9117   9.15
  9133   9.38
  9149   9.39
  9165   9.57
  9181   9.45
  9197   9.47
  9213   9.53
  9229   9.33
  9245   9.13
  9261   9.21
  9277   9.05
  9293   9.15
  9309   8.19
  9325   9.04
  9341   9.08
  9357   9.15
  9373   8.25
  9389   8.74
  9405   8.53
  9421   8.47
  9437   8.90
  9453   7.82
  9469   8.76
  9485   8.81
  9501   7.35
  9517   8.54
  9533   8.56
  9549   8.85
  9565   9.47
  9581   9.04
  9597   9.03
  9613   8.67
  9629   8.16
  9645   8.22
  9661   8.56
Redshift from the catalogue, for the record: 0.112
